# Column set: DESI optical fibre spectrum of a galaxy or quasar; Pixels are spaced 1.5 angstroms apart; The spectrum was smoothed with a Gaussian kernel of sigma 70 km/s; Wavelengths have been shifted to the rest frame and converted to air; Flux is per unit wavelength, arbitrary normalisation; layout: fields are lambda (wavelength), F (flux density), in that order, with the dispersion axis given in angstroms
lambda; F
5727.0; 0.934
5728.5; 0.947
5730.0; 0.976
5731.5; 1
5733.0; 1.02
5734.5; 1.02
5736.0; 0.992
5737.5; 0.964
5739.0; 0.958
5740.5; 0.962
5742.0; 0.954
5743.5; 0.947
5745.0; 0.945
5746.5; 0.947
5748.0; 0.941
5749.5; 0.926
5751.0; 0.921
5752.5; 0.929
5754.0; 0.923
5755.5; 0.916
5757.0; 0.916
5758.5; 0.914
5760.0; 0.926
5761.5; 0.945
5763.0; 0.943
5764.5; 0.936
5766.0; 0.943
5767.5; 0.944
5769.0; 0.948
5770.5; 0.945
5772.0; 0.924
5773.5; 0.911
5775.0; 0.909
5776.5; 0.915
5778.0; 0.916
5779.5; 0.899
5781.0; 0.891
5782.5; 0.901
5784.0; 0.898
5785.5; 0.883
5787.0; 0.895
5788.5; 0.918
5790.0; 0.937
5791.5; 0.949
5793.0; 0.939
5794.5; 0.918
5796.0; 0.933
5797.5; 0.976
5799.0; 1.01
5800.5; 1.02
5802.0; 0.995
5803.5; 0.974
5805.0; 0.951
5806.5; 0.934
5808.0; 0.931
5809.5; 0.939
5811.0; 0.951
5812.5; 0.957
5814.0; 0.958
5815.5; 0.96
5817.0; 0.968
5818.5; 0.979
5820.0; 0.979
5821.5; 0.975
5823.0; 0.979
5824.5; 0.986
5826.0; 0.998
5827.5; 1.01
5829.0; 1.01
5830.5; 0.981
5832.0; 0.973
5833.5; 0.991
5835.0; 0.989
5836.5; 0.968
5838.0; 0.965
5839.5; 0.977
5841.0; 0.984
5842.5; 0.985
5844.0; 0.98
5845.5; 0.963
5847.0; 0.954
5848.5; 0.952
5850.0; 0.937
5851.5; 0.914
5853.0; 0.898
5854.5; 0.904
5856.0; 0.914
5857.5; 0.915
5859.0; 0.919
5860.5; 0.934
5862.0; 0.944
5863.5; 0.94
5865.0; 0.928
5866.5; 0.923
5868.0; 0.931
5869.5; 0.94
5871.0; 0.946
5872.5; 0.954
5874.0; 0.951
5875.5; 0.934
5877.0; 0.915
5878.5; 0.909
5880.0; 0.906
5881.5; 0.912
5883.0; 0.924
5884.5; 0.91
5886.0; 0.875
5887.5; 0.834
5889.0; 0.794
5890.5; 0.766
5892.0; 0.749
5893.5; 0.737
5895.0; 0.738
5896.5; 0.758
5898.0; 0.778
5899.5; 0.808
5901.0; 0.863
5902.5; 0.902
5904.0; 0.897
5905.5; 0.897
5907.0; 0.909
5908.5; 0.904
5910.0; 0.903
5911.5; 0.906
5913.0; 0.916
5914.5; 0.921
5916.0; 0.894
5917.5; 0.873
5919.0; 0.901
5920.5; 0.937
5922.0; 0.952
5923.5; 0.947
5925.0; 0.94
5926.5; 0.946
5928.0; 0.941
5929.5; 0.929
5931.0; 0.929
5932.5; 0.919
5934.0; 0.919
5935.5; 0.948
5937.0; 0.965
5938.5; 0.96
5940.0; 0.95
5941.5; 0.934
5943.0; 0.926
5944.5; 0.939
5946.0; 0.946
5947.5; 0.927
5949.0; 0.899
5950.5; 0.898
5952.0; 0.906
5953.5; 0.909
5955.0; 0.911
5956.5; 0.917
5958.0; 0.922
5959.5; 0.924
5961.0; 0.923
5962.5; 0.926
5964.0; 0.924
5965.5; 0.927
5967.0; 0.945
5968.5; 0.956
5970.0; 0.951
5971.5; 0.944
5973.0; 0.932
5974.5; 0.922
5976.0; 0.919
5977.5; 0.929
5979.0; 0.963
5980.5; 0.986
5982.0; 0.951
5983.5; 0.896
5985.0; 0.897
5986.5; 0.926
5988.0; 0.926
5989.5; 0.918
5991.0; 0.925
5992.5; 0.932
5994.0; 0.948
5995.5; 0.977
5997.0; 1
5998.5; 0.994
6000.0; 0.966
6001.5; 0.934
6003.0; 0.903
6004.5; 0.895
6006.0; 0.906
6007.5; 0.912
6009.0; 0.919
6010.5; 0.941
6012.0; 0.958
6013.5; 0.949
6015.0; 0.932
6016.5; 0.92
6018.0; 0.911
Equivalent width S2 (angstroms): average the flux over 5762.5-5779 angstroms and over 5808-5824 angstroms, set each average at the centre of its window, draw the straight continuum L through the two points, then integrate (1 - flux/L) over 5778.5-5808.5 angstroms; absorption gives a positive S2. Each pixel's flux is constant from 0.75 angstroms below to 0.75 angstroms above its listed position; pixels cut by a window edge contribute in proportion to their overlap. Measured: 0.3 angstroms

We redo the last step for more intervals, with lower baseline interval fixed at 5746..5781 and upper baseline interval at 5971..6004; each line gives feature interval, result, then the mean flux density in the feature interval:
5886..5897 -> 1.87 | 0.776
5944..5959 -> 0.33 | 0.917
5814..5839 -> -1.36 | 0.981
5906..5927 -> 0.42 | 0.917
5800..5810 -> -0.36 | 0.963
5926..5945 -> -0.04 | 0.939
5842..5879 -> -0.11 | 0.935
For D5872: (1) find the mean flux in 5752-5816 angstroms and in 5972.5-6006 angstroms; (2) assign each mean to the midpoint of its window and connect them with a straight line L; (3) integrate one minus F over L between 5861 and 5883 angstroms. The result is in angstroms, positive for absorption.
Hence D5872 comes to 0.13 angstroms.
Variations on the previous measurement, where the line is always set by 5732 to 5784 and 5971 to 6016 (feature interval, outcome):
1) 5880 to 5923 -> 3.35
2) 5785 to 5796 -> 0.19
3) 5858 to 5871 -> 0.06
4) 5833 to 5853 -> -0.55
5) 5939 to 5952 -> 0.14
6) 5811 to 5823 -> -0.39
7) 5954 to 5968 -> 0.18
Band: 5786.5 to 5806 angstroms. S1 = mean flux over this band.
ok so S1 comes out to 0.955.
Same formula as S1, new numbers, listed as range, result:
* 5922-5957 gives 0.931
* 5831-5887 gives 0.939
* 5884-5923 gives 0.859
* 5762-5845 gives 0.953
